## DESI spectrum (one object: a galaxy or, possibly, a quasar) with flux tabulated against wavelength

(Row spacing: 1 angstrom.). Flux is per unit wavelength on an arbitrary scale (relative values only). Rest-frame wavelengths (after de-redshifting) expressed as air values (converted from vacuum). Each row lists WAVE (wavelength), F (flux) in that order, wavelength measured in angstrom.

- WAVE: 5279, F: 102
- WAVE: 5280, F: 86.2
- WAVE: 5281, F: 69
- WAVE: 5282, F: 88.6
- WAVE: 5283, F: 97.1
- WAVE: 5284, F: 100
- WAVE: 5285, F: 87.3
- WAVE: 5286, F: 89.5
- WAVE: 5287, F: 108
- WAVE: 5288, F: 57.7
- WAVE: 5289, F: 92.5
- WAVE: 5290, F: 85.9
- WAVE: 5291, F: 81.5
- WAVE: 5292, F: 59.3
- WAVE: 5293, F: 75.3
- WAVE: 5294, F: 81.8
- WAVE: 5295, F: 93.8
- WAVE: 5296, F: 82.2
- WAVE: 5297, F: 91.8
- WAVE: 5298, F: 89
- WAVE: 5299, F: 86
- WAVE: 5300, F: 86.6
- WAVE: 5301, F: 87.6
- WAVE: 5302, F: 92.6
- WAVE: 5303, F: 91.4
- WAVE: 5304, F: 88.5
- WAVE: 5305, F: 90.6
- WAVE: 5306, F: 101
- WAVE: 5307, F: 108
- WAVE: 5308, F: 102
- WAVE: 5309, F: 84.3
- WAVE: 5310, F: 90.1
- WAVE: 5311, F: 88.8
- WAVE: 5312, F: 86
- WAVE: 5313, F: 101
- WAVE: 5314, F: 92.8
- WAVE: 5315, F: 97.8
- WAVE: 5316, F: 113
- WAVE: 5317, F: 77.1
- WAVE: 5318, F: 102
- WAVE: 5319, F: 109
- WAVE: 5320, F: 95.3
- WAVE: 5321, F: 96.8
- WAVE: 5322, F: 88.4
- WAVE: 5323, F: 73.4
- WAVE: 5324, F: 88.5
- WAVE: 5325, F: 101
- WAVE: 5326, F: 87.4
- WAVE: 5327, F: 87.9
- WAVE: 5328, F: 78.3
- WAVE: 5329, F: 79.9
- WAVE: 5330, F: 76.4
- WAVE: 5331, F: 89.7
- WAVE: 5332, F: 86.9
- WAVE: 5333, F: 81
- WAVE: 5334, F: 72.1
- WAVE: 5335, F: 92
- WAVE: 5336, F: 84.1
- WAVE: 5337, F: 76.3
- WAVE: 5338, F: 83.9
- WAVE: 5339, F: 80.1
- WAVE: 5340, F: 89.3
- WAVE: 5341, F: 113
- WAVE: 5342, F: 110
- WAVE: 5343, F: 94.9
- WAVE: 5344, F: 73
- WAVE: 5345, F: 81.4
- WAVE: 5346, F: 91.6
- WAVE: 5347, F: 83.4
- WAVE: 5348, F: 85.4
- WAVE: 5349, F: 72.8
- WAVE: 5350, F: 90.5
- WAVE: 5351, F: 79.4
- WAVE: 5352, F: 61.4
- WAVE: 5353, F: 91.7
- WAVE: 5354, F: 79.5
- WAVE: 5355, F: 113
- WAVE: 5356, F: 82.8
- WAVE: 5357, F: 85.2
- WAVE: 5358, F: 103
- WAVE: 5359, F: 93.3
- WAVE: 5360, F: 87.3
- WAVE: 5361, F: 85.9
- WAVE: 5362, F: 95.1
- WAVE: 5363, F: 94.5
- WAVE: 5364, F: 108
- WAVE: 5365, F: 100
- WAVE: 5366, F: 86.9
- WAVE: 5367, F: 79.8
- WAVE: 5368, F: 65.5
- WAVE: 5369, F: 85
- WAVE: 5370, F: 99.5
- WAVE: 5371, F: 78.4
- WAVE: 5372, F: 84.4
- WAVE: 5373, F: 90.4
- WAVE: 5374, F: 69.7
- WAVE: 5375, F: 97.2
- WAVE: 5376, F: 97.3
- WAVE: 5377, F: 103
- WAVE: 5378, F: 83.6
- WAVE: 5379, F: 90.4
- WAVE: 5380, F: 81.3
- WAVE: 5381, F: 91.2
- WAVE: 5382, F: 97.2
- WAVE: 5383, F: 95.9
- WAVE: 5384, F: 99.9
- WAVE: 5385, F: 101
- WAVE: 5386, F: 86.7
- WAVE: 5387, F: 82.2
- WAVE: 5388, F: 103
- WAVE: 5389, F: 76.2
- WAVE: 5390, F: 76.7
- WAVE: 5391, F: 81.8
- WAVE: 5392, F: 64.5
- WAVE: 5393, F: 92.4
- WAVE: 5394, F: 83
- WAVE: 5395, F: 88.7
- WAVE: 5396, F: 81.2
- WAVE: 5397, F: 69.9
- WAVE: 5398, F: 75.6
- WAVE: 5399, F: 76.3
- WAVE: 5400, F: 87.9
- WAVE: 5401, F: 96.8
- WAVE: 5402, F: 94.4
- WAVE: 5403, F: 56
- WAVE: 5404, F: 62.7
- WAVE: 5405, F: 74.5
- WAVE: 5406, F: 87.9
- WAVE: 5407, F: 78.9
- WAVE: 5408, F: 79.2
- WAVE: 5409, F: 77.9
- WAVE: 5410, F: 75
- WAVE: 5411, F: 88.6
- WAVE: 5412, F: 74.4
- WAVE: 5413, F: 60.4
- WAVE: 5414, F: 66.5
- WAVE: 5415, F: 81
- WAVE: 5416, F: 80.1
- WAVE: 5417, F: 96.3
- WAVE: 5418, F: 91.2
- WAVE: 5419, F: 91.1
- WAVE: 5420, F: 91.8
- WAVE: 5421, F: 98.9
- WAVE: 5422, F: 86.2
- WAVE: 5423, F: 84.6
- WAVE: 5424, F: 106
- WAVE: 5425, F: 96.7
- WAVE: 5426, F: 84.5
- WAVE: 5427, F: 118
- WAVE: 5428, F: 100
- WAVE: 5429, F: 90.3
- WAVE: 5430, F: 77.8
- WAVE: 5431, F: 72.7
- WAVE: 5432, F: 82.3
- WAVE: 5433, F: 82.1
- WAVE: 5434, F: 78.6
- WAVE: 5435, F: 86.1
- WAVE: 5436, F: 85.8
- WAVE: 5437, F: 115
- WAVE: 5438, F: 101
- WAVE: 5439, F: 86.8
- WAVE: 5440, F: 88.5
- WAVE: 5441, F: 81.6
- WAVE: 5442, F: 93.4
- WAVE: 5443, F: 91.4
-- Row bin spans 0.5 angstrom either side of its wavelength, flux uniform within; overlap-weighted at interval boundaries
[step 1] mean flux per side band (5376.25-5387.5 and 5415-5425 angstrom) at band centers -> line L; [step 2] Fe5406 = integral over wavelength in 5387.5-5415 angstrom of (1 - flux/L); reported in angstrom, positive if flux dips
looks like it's 3.9 angstrom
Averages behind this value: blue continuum 92.2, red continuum 91.5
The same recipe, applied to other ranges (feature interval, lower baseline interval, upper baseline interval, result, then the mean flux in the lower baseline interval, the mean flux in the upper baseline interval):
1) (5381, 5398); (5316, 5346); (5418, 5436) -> 0.60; 88.4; 89.8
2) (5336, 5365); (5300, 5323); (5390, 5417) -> -0.47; 94.1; 78.6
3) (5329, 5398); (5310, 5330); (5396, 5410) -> -2.20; 91.4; 78.3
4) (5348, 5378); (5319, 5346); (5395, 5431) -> -0.72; 87.5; 83.9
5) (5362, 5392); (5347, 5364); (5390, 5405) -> -1.95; 88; 79.1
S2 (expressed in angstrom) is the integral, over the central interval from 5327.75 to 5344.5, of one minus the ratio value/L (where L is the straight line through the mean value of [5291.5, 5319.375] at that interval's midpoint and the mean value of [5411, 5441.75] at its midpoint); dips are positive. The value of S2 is 0.8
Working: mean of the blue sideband 91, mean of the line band 86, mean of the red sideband 87.9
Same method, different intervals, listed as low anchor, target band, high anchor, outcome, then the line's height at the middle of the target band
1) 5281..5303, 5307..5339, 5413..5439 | -0.9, 86.8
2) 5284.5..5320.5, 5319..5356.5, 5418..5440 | 1.6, 90.5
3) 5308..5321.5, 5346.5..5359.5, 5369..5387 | 0.9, 92.4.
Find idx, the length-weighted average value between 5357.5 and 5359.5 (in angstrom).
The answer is 98.2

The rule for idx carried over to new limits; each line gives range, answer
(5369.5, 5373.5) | 88.2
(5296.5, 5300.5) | 88.3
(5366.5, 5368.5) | 72.7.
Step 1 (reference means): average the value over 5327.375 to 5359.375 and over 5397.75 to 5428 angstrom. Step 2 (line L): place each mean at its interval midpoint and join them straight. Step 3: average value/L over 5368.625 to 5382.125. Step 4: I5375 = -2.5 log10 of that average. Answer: -0.05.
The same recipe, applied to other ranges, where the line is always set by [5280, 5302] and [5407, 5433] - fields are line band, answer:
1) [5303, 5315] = -0.10 mag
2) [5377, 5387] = -0.08 mag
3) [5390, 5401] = 0.07 mag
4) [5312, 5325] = -0.11 mag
